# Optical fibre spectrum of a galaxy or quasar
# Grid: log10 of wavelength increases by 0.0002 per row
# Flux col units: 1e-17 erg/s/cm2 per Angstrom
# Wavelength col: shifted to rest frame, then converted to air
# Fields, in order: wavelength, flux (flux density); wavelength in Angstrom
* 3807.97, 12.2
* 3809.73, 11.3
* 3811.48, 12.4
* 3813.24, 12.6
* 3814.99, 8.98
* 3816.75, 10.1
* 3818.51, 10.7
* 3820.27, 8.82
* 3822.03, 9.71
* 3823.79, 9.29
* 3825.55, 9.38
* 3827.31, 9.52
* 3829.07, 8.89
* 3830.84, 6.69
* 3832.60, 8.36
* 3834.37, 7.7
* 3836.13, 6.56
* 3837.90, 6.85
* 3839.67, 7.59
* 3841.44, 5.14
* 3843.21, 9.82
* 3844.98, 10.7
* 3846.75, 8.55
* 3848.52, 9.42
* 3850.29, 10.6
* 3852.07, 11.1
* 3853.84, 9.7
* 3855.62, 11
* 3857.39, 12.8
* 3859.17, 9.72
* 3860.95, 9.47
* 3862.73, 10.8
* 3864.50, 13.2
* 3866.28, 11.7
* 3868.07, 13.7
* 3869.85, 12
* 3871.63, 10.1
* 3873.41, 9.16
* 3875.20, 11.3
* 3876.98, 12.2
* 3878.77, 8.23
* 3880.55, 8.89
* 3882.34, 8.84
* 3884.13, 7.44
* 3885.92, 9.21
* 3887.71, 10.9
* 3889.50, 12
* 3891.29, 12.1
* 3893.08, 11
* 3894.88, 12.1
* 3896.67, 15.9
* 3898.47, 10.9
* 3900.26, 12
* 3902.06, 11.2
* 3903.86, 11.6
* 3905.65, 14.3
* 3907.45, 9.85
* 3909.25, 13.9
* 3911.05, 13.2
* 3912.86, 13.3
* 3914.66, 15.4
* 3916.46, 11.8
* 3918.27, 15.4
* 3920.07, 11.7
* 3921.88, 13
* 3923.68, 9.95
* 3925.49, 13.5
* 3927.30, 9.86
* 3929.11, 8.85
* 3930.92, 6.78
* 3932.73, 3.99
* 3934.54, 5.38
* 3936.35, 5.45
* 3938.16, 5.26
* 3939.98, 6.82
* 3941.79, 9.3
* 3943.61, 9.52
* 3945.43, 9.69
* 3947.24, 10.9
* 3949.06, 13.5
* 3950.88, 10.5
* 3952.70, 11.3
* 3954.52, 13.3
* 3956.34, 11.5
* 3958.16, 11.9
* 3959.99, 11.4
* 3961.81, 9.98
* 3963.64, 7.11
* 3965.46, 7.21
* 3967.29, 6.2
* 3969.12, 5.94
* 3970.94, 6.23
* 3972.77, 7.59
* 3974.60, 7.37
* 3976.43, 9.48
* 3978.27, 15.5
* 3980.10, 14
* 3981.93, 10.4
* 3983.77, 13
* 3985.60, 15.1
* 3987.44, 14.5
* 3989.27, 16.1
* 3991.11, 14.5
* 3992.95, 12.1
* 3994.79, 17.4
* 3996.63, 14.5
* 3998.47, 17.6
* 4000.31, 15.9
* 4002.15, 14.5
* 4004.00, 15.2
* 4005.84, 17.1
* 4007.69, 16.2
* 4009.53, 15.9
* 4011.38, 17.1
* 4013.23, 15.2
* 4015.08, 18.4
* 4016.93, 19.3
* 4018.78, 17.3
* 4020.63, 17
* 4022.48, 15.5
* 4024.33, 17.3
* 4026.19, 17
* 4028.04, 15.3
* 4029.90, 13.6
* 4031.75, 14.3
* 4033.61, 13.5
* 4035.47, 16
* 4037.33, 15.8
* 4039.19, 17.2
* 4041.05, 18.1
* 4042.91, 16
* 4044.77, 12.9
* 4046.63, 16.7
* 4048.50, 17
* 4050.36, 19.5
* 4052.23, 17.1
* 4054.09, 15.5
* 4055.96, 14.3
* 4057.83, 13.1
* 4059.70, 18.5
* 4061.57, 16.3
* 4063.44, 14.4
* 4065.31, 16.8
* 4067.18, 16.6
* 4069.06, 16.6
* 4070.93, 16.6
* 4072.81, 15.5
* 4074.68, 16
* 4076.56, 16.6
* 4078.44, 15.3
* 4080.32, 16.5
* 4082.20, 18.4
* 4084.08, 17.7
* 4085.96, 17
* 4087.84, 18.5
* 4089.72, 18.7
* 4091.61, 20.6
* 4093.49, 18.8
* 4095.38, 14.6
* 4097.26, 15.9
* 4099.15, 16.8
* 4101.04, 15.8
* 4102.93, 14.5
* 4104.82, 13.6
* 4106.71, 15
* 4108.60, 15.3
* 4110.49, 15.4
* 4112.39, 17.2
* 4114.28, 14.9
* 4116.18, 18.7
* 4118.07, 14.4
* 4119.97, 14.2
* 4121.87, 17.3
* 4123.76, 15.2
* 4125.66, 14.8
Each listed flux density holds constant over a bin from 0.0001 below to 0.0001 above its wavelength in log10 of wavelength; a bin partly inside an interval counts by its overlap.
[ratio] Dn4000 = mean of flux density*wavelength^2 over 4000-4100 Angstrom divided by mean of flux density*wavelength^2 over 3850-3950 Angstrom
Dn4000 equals 1.65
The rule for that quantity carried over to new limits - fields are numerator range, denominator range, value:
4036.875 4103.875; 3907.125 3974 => 1.79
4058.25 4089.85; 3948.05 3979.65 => 1.80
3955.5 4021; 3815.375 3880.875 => 1.46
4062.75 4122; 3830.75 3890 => 1.88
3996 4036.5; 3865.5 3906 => 1.54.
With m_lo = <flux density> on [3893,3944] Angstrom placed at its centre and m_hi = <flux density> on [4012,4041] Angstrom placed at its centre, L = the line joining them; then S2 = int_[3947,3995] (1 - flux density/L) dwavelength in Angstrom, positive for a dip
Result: 8.08 Angstrom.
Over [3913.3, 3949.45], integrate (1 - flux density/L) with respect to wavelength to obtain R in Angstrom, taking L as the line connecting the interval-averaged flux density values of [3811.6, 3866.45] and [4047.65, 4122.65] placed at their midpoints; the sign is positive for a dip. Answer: 6.79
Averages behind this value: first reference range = 9.54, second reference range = 16.4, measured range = 9.79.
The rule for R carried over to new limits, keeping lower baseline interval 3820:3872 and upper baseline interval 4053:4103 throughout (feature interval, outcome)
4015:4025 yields -1.7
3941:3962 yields 2.8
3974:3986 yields 1.3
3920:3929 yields 0.5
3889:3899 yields -1.2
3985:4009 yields -2.2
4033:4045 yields -0.4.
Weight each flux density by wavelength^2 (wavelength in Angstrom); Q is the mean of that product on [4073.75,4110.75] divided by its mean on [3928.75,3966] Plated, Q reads 2.0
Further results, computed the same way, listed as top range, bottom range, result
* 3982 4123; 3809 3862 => 1.90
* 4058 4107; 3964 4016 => 1.31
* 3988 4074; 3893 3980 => 1.62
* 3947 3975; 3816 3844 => 1.20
